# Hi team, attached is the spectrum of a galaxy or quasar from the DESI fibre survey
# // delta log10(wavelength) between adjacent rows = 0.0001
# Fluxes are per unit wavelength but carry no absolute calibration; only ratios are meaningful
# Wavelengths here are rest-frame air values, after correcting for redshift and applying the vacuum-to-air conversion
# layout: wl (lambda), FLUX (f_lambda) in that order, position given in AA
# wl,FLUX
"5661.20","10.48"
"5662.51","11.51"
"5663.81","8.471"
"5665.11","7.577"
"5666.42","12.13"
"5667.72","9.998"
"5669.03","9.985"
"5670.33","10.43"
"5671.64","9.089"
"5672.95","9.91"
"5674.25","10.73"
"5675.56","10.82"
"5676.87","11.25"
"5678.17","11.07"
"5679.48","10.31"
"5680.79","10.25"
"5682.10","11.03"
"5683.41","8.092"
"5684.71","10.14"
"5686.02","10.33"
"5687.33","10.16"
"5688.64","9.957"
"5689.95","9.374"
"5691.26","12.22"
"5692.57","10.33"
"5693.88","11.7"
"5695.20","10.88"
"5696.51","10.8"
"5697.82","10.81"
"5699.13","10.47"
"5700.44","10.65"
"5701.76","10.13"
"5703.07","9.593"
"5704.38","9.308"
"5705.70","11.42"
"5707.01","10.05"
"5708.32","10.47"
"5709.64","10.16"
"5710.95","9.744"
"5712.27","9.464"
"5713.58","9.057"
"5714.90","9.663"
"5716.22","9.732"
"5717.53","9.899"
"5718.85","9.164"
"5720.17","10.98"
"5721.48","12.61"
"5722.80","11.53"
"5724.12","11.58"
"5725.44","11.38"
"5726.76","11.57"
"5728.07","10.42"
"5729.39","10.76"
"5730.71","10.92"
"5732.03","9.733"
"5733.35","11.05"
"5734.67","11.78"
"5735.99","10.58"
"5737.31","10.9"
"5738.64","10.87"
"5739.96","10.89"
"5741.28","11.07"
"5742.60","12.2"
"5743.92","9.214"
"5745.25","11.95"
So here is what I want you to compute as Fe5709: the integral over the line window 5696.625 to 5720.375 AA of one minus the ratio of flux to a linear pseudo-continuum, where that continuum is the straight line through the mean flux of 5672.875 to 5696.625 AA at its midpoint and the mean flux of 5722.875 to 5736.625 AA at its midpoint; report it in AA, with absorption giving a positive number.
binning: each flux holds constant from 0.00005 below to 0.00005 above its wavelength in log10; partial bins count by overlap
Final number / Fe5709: 1.6 AA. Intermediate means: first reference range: 10.5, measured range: 10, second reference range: 11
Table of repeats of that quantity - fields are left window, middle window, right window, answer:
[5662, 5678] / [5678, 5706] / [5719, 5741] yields 0.3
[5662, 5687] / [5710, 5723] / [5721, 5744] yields 0.8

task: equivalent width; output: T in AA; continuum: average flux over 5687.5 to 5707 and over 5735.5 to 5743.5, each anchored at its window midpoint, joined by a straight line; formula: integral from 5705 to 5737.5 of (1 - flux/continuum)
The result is 0.7 AA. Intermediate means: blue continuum 10.5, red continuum 11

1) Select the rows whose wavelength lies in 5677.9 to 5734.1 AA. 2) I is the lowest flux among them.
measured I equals 8.092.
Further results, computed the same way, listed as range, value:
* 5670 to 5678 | 9.089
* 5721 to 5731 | 10.42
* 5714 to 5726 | 9.164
